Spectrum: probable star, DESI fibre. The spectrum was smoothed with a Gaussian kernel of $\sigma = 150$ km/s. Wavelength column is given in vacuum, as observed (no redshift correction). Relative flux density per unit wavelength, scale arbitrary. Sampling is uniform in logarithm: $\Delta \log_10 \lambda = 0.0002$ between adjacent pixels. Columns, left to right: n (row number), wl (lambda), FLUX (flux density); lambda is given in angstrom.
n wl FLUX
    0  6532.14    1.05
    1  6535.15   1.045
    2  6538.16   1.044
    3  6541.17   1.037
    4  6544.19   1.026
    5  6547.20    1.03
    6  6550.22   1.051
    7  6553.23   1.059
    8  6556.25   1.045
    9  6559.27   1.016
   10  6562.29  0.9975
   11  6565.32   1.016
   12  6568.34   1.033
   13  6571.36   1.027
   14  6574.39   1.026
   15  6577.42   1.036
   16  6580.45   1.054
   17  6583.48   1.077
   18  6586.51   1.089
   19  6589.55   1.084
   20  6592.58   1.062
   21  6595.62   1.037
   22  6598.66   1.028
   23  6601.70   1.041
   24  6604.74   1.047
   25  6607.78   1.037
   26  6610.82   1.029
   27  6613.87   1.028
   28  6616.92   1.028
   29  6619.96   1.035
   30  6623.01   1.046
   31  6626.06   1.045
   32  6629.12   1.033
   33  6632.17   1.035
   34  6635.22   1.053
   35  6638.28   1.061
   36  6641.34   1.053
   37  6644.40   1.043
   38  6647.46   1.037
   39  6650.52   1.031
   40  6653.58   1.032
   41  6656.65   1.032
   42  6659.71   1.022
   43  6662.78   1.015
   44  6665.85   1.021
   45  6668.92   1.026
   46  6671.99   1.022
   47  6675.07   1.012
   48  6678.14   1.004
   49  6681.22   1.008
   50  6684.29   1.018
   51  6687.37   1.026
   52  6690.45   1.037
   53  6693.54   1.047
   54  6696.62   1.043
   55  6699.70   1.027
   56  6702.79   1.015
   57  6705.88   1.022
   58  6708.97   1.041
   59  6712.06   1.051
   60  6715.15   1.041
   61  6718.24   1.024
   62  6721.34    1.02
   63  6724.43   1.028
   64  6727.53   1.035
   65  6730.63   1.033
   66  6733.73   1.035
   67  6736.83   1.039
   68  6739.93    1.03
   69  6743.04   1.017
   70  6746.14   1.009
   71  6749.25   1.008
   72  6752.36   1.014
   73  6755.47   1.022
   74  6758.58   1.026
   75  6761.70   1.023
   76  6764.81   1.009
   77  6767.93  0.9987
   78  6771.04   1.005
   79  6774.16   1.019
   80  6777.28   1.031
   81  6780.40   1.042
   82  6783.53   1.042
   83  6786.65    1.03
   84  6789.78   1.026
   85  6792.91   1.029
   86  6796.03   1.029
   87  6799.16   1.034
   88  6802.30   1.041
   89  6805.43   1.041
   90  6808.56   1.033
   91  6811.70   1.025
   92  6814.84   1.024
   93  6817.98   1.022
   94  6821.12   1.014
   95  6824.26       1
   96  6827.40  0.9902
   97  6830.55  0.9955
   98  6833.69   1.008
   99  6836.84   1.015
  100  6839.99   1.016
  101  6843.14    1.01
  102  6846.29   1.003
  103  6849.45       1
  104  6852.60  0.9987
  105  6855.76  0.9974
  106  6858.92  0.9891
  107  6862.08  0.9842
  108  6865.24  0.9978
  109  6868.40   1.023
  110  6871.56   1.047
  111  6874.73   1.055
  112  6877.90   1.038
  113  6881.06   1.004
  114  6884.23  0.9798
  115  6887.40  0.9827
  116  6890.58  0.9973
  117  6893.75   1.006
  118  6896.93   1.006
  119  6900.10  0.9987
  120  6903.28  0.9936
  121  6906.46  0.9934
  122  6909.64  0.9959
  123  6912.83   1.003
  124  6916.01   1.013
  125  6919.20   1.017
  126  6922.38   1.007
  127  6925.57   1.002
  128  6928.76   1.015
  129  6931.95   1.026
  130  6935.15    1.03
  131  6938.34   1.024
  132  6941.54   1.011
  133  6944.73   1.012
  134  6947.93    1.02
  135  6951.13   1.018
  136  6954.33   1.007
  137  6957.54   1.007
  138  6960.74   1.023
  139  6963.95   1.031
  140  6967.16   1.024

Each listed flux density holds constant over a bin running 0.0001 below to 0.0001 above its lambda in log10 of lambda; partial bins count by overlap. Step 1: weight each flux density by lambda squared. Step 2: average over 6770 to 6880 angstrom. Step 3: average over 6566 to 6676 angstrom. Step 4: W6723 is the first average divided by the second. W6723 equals 1.0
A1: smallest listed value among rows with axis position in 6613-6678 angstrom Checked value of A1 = 1.012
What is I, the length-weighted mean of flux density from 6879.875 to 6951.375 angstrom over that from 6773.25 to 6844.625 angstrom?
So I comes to 1.0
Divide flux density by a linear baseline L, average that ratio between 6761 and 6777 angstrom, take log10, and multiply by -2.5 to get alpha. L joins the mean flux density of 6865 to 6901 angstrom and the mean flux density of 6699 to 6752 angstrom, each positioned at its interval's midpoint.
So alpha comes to 0.01 mag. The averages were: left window 1.03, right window 1.01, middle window 1.01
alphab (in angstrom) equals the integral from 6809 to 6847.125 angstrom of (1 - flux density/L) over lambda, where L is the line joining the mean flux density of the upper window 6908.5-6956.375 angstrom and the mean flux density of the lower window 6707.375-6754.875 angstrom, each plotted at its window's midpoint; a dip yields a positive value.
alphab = 0.4 angstrom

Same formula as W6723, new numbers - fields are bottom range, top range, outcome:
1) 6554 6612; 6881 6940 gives 1.06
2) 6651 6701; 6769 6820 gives 1.04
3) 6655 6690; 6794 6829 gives 1.05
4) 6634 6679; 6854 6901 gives 1.04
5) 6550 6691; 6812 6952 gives 1.05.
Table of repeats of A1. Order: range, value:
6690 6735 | 1.015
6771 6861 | 0.9891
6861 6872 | 0.9842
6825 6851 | 0.9902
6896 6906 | 0.9936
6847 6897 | 0.9798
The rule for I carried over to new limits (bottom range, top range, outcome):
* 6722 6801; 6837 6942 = 0.98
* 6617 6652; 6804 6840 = 0.97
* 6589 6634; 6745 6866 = 0.98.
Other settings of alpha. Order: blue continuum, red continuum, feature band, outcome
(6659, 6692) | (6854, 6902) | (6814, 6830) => 0.00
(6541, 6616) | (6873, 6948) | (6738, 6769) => 0.01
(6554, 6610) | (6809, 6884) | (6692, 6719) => -0.01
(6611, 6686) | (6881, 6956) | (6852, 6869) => 0.02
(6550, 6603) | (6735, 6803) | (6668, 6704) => 0.01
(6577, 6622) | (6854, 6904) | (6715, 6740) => 0.00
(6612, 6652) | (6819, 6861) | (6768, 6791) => -0.01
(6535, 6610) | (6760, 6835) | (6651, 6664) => 0.01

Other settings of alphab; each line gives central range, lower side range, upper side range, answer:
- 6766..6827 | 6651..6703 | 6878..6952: -0.54 angstrom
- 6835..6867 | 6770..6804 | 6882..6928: 0.39 angstrom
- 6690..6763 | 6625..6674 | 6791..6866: -0.24 angstrom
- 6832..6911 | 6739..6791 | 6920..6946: 0.95 angstrom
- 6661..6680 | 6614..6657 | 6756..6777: 0.31 angstrom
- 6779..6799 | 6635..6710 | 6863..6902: -0.27 angstrom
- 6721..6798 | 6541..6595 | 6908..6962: 0.25 angstrom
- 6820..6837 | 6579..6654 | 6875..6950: 0.28 angstrom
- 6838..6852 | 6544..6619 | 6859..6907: 0.06 angstrom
